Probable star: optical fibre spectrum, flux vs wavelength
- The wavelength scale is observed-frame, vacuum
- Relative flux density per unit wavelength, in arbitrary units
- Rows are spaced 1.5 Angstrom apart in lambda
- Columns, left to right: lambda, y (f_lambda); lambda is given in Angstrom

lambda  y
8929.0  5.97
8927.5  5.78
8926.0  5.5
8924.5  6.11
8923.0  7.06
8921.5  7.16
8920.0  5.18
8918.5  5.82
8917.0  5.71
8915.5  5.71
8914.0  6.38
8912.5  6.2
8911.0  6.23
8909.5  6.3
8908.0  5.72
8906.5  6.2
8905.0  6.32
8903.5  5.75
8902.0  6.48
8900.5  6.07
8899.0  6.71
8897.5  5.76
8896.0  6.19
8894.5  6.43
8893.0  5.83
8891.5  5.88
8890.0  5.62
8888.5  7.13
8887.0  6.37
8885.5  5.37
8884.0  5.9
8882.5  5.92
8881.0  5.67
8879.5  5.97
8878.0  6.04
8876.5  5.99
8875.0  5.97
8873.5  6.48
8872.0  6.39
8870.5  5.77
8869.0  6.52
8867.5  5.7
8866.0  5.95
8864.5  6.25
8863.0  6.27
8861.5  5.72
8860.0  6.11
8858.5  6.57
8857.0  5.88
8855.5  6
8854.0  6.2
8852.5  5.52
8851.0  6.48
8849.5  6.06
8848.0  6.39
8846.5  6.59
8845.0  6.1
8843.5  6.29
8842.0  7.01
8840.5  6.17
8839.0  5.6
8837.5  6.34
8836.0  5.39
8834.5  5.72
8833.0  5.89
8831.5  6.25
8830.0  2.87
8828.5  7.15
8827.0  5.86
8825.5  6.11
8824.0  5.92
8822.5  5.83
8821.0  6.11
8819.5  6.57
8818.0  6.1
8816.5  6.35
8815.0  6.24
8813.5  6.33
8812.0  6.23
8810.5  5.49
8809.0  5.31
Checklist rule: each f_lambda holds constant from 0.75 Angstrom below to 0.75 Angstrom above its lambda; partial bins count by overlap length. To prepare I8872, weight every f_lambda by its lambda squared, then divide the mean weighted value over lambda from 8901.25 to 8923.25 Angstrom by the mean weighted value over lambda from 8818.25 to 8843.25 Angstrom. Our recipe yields 1.1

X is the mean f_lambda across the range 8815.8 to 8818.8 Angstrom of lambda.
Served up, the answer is 6.23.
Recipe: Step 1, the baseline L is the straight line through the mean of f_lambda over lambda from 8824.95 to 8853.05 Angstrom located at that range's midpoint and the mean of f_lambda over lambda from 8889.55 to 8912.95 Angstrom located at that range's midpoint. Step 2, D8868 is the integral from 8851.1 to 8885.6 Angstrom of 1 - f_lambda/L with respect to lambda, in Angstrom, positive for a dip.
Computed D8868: 0.1 Angstrom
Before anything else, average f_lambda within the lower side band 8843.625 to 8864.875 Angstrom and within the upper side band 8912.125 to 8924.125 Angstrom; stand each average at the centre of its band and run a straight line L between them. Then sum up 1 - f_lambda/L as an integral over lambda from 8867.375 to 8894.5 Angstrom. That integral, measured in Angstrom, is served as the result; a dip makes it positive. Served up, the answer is 0.5 Angstrom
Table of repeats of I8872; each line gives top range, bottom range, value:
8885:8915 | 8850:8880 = 1.02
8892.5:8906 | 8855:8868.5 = 1.03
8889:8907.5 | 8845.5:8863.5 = 1.00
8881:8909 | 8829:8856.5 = 1.03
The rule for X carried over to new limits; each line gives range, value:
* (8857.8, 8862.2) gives 6.13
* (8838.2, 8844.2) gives 6.27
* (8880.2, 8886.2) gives 5.72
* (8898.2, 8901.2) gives 6.38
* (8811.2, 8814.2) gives 6.27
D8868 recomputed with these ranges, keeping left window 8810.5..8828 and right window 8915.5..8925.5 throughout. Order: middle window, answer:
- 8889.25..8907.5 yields 0.1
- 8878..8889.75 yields 0.2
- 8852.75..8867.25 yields 0.1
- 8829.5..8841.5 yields 1.0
